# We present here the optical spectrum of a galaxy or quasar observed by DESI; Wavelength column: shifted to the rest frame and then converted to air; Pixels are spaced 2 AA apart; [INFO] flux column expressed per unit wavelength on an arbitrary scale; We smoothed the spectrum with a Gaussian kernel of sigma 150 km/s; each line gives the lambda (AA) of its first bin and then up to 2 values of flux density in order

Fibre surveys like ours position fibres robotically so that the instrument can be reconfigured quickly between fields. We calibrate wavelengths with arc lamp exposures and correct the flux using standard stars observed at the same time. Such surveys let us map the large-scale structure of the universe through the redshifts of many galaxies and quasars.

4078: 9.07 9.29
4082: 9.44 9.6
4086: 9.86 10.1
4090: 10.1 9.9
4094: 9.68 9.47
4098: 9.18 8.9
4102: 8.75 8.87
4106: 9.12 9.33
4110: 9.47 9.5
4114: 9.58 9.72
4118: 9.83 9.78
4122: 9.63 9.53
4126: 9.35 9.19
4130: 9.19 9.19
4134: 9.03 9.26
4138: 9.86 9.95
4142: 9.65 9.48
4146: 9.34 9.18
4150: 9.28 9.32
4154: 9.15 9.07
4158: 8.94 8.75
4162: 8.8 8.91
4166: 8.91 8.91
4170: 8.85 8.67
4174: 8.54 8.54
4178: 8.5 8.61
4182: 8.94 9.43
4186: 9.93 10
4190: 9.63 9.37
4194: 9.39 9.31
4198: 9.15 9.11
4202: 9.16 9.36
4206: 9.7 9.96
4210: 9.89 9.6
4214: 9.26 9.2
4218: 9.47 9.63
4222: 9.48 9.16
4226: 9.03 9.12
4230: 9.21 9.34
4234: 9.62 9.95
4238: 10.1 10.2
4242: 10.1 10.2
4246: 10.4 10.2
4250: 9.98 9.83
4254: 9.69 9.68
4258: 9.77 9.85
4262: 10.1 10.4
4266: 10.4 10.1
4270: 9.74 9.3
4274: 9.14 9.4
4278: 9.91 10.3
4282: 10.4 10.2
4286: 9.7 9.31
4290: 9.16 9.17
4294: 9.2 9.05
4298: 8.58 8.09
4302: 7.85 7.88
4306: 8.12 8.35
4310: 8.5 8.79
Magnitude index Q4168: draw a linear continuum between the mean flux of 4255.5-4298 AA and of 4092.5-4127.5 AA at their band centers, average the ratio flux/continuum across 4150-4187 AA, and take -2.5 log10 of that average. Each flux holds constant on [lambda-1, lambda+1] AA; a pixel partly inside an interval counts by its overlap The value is 0.07 mag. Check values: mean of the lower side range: 9.4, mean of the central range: 8.94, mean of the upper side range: 9.7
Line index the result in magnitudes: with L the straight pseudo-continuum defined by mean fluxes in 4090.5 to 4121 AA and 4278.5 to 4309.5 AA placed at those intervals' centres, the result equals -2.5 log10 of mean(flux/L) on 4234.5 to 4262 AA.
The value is -0.099 mag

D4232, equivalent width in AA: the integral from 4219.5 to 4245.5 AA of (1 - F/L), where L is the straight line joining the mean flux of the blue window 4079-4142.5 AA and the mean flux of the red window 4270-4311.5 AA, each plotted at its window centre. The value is -1.2 AA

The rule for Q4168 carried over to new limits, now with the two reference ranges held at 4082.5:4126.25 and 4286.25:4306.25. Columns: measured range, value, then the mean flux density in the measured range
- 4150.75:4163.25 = 0.03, 9.01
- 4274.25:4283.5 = -0.14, 9.94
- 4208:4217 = -0.06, 9.54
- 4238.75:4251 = -0.14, 10.2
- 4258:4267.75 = -0.15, 10.1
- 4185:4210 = -0.05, 9.52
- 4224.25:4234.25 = -0.03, 9.23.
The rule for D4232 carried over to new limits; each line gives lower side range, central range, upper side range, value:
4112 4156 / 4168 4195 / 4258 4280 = 1.38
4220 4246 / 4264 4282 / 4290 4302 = -1.51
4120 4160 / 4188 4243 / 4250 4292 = 0.58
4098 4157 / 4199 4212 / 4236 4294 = 0.16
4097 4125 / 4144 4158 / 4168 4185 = -0.34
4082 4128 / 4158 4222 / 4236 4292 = 3.33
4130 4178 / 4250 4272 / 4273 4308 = -1.95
